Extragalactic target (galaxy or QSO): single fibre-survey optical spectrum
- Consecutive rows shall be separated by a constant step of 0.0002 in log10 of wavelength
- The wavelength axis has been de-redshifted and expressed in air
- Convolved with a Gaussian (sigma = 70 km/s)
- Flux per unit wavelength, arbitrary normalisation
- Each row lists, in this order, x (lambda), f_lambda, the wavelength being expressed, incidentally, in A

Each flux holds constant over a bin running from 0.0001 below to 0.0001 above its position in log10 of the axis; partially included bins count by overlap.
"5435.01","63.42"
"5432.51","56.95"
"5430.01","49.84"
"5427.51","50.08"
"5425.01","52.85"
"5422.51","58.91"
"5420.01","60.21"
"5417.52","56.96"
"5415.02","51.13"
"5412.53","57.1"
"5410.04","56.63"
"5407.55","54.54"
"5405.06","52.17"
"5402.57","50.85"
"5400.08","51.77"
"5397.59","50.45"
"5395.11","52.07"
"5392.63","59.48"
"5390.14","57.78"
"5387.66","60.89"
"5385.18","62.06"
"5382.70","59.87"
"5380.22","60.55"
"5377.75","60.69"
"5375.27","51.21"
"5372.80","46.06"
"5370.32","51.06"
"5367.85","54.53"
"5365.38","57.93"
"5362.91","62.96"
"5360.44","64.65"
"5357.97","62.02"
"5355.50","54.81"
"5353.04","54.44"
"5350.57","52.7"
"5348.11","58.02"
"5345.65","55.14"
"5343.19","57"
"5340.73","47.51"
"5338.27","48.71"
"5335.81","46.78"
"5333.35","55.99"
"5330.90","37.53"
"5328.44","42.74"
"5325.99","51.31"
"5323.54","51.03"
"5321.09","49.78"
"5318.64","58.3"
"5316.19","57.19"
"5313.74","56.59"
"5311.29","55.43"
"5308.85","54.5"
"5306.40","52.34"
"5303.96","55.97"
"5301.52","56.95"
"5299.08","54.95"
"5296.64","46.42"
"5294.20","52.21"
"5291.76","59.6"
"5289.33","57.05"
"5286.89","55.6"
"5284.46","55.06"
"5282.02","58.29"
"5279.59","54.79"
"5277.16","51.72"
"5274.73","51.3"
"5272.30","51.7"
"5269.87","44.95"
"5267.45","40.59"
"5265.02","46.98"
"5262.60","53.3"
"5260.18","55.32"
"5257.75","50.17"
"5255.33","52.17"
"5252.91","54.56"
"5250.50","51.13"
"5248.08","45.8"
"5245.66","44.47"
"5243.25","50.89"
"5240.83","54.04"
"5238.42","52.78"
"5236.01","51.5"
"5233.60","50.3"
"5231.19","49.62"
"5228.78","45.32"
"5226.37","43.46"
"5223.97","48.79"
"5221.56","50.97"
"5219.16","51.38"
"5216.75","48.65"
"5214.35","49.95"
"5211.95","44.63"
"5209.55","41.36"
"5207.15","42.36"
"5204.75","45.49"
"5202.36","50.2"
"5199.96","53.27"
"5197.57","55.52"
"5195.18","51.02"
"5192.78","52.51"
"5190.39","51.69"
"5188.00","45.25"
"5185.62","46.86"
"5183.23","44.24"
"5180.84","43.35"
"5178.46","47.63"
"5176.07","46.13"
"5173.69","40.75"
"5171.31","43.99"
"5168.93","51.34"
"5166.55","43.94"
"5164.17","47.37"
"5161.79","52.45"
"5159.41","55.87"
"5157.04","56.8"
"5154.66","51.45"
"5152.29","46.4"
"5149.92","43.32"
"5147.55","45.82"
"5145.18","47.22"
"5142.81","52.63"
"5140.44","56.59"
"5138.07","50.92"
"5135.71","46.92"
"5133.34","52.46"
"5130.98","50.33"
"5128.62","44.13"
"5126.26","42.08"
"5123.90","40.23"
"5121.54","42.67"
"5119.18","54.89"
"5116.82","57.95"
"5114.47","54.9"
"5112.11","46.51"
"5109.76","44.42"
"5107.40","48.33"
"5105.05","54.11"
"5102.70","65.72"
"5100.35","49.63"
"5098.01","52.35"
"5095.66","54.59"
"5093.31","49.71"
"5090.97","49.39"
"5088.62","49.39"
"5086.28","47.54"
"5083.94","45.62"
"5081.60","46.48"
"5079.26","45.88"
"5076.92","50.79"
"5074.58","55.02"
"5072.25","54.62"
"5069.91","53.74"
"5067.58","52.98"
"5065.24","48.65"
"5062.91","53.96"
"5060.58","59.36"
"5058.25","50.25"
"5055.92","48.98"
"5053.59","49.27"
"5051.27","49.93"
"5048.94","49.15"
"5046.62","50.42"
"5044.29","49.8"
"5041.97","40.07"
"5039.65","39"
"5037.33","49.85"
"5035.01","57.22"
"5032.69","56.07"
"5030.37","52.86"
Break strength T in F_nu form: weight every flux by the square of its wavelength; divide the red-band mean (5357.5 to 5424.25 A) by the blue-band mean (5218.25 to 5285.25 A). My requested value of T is 1.18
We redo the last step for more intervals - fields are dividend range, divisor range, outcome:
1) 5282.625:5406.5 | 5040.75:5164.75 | 1.19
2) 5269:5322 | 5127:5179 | 1.17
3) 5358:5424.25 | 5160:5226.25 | 1.27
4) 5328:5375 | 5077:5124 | 1.17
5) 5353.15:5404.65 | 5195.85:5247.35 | 1.23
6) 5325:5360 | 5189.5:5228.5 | 1.12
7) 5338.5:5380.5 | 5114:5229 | 1.24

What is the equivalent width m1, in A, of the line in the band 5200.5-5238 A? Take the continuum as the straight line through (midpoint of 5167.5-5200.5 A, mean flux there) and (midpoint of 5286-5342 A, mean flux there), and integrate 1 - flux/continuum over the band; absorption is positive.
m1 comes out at 1.0 A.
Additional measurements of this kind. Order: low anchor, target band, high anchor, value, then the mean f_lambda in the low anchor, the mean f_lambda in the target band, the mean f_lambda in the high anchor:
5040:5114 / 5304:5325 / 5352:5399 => 0.5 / 50.5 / 54.4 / 57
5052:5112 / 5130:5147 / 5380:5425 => 0.4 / 51.1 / 50.8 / 56.1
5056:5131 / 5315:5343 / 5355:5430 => 2.5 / 50.5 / 50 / 56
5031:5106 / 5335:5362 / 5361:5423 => 0.2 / 50.9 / 54.9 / 56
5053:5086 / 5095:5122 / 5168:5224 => -1.3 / 51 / 52.4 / 47.8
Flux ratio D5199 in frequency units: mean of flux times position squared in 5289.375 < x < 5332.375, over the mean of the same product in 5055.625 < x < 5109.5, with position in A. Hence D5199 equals 1.12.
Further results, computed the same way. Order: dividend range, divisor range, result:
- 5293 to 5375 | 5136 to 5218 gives 1.17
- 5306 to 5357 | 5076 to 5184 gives 1.15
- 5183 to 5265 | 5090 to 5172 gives 1.03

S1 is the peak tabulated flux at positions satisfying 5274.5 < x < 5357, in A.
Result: 59.6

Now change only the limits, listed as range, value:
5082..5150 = 65.72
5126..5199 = 56.8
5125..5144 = 56.59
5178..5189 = 47.63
